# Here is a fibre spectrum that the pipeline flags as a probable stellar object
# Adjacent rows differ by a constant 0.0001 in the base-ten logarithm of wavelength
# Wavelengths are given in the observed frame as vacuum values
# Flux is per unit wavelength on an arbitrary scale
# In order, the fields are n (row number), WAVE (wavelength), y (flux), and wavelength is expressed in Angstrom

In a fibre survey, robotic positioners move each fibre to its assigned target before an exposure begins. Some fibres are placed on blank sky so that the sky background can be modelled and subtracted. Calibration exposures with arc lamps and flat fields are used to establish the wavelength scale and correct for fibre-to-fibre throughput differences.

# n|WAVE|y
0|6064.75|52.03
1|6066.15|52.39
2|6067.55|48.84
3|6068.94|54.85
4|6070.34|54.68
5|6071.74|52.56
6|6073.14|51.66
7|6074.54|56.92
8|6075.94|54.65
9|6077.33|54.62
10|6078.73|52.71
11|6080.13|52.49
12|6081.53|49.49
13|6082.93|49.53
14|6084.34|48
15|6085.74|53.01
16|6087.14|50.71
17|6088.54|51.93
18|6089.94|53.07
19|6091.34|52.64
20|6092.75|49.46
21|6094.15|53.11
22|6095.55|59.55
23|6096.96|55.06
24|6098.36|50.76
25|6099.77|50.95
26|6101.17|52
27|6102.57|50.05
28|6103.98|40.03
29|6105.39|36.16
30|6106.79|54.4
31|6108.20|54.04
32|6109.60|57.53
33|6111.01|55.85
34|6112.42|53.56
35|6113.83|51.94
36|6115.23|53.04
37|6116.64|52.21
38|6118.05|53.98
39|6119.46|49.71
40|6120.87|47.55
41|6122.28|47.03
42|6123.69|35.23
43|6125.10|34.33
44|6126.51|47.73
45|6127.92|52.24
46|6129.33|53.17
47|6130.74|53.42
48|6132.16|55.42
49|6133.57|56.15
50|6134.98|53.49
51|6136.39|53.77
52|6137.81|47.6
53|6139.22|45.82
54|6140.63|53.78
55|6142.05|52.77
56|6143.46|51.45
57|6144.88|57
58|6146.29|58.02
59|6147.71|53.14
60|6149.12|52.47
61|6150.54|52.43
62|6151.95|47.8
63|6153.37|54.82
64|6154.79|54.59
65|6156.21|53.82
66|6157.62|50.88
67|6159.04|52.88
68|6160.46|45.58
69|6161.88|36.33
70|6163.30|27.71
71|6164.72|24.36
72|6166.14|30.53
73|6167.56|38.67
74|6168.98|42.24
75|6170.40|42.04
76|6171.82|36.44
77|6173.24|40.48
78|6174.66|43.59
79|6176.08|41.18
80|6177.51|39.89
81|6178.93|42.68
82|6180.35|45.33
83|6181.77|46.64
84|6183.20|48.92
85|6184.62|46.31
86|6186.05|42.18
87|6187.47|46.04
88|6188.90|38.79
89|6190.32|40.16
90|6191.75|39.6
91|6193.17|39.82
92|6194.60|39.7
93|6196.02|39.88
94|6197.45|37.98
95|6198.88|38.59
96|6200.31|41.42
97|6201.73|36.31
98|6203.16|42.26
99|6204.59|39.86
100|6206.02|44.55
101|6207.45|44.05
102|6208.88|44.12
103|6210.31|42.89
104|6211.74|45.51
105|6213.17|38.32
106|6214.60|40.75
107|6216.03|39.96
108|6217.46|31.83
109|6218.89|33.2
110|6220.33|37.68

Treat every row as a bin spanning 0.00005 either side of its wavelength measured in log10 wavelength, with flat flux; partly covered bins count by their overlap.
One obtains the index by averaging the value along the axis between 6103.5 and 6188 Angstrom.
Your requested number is 47.5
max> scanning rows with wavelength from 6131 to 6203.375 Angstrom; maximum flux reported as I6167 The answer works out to 58.02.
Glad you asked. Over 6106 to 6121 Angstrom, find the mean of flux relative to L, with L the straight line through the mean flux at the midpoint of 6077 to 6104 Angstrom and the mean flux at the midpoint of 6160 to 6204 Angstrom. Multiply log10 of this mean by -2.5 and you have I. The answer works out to -0.09 mag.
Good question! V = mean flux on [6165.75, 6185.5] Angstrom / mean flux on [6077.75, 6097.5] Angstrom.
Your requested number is 0.8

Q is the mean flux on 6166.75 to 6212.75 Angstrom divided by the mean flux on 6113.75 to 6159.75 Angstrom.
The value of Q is 0.82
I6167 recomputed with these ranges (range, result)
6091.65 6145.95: 59.55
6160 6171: 45.58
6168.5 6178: 43.59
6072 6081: 56.92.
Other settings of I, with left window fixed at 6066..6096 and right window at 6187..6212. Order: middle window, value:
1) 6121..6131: 0.05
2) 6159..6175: 0.17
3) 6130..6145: -0.12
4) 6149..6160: -0.15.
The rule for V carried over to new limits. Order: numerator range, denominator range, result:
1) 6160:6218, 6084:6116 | 0.78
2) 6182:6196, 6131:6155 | 0.80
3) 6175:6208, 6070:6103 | 0.80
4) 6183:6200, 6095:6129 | 0.83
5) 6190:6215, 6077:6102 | 0.78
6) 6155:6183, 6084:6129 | 0.83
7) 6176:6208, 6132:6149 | 0.79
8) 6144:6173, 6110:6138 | 0.90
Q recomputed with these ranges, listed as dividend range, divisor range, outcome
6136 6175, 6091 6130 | 0.93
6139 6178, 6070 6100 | 0.87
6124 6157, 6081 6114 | 1.01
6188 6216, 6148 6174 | 0.93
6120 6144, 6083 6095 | 0.96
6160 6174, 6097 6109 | 0.74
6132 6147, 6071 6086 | 1.02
